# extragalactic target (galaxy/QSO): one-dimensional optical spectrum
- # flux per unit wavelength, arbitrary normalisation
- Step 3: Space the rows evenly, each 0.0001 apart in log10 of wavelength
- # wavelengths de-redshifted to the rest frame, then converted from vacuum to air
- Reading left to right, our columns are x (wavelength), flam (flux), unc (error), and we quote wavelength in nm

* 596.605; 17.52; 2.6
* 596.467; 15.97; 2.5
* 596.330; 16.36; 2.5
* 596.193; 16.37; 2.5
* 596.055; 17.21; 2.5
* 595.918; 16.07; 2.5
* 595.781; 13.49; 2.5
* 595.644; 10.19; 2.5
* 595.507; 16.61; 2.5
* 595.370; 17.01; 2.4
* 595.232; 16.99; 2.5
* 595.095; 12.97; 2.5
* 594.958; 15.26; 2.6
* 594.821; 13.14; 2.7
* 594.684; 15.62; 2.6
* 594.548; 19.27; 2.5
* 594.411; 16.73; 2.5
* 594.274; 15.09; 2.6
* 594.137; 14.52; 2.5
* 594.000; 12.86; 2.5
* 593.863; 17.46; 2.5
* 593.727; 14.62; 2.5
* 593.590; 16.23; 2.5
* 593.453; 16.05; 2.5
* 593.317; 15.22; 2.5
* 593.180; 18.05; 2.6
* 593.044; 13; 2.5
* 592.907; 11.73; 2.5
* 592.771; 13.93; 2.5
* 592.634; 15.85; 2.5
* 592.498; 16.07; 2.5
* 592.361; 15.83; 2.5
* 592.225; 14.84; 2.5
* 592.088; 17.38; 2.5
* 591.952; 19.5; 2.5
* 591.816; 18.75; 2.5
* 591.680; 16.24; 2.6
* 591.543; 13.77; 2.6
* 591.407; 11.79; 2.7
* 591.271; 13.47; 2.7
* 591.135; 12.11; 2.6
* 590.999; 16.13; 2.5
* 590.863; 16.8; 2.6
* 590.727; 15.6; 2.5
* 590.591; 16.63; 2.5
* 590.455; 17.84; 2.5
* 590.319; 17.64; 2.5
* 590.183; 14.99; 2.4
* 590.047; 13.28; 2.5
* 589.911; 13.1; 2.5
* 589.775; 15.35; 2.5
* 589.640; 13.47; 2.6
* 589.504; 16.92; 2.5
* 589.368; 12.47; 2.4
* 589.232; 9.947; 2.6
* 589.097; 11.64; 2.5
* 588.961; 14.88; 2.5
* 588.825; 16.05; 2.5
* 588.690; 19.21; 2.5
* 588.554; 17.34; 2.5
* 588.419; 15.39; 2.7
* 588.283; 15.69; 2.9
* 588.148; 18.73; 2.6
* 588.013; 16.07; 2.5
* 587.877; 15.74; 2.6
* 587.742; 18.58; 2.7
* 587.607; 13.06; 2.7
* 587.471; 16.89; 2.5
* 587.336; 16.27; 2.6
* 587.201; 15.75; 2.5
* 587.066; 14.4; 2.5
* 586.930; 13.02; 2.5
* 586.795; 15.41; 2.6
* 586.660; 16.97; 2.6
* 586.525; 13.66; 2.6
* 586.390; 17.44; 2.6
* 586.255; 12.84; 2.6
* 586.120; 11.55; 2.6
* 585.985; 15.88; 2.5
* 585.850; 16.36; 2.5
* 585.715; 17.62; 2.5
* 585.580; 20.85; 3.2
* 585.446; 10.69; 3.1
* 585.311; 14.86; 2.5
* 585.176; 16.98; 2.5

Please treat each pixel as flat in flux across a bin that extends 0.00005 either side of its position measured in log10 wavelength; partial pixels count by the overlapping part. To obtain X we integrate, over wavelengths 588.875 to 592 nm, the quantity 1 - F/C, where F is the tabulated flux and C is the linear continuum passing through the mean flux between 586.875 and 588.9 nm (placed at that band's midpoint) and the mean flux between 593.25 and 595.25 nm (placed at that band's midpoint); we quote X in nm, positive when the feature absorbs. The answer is 0.20 nm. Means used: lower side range 16.2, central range 14.9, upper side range 15.4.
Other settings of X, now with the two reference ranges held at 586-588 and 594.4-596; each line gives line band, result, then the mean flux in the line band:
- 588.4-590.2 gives 0.08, 14.5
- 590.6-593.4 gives -0.02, 15.3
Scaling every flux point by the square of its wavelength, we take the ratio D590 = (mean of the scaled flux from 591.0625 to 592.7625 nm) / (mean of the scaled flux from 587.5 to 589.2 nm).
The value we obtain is 0.98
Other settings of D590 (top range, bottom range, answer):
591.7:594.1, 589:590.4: 1.14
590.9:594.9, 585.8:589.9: 1.03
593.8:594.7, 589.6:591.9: 1.06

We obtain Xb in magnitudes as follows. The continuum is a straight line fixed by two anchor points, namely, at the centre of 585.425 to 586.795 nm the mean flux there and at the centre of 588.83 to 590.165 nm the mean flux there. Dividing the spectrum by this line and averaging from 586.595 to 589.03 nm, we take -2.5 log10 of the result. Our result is -0.11 mag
